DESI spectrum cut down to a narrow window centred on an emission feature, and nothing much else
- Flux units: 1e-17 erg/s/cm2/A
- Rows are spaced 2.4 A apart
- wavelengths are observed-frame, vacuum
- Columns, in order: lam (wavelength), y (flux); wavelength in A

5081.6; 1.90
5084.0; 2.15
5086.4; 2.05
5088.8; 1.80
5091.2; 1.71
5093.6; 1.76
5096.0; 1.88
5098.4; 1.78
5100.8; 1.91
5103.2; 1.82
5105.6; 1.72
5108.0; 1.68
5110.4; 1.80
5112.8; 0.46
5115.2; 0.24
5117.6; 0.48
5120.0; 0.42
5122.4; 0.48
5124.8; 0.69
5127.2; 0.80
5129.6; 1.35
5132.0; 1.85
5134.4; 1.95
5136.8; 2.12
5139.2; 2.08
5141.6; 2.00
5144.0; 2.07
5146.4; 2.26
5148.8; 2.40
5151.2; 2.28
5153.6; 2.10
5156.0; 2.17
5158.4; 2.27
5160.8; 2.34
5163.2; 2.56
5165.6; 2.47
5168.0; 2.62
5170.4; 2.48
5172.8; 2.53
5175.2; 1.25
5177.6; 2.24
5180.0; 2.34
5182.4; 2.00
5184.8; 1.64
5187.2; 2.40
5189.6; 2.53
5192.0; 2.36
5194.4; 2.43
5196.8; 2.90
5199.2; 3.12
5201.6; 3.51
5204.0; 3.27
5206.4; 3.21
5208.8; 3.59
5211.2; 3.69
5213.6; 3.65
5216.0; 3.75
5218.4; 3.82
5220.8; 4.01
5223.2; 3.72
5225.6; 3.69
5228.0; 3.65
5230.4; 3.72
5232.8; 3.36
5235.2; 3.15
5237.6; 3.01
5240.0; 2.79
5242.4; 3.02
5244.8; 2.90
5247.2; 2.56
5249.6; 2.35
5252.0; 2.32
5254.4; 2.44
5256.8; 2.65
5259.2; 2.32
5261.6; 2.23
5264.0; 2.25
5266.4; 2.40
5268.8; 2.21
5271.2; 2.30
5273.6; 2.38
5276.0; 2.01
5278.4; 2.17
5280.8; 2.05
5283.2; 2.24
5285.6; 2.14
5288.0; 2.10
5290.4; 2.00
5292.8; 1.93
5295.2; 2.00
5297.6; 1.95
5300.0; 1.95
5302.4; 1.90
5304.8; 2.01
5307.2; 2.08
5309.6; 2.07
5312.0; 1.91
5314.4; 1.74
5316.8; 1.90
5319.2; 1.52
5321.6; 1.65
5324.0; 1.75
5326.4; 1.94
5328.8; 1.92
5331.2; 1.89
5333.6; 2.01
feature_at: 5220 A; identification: C IV 1549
